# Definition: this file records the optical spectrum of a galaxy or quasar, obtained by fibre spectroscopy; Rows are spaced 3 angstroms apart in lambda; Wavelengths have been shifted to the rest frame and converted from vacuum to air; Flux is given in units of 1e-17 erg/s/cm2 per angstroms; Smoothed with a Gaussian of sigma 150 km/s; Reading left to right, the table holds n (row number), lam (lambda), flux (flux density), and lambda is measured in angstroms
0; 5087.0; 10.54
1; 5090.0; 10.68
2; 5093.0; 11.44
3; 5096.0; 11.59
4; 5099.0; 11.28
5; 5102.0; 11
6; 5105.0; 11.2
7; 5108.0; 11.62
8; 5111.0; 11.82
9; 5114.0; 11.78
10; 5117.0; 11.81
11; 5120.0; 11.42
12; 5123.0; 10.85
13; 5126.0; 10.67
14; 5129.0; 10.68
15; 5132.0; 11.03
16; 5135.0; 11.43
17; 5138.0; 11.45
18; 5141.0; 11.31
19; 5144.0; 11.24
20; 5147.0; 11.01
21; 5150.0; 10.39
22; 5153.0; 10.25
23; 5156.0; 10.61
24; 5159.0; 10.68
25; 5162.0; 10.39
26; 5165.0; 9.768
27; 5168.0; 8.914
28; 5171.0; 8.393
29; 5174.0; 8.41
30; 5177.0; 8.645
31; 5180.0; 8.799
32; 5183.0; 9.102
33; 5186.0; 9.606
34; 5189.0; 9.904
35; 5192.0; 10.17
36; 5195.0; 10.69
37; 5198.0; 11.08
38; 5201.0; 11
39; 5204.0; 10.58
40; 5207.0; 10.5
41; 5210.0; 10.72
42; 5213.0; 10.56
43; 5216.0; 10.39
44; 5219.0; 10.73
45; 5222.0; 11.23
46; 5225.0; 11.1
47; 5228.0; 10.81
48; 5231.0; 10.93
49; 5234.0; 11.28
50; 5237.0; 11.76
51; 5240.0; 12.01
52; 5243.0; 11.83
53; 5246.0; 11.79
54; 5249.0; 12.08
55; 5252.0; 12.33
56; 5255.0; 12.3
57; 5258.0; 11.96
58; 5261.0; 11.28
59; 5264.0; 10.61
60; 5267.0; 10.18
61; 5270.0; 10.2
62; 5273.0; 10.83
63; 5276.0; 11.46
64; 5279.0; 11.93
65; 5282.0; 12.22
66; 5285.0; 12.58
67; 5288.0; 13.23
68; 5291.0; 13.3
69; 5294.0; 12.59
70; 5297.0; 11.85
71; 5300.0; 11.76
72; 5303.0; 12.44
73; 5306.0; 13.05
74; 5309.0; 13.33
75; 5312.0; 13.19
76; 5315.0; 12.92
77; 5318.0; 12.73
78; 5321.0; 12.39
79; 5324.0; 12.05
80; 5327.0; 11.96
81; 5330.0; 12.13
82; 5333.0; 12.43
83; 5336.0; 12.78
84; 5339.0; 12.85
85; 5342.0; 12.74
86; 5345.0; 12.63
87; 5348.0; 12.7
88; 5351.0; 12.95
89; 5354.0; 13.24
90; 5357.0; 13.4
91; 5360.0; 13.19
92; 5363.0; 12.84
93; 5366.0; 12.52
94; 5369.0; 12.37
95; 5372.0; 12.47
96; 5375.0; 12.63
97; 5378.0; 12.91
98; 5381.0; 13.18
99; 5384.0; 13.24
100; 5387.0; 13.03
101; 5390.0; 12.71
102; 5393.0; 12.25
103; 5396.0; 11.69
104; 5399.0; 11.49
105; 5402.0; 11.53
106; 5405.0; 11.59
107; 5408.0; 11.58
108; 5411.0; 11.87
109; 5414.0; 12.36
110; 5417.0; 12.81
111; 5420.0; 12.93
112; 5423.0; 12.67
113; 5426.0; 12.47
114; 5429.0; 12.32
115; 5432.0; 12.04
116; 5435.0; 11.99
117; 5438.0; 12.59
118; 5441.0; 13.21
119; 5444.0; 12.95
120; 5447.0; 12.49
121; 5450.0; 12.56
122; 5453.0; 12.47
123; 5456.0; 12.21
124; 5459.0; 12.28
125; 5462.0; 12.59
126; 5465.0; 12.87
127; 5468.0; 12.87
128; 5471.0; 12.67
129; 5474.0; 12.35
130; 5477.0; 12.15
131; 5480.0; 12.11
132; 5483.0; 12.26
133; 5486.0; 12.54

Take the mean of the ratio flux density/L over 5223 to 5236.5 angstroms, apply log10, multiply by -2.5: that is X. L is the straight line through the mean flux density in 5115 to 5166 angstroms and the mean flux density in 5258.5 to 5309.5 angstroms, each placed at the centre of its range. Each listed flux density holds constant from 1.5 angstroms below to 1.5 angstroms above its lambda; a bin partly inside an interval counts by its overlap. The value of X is 0.04 mag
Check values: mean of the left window 10.9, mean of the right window 11.9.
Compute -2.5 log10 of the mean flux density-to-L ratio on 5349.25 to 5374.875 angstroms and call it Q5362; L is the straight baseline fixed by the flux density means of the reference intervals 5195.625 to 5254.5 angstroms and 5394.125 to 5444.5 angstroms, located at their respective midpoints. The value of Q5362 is -0.08 mag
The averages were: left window 11.2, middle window 12.9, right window 12.2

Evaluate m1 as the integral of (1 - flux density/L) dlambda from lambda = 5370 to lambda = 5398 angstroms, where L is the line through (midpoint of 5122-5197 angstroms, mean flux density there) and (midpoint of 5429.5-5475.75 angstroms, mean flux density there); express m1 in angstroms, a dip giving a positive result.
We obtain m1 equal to -1.6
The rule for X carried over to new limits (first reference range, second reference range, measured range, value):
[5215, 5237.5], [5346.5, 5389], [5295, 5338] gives -0.03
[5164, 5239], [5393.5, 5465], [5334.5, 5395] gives -0.10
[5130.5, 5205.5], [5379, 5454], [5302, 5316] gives -0.14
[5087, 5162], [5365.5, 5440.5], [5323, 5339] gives -0.02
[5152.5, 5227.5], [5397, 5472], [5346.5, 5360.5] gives -0.13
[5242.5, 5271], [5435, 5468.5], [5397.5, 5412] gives 0.07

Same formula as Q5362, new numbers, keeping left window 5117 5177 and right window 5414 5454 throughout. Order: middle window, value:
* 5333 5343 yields -0.08 mag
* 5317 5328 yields -0.05 mag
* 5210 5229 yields 0.02 mag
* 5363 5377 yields -0.04 mag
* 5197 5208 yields 0.01 mag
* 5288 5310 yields -0.10 mag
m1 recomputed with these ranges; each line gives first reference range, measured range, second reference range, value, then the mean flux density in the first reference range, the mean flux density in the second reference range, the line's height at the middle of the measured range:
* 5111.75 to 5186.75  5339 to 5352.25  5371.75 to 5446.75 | -0.94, 10.4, 12.4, 11.9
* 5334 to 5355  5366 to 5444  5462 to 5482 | 1.61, 12.8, 12.5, 12.7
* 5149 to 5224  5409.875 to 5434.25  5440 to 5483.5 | -0.50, 10.1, 12.5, 12.2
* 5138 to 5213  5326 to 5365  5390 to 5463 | -3.92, 10.1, 12.3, 11.6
